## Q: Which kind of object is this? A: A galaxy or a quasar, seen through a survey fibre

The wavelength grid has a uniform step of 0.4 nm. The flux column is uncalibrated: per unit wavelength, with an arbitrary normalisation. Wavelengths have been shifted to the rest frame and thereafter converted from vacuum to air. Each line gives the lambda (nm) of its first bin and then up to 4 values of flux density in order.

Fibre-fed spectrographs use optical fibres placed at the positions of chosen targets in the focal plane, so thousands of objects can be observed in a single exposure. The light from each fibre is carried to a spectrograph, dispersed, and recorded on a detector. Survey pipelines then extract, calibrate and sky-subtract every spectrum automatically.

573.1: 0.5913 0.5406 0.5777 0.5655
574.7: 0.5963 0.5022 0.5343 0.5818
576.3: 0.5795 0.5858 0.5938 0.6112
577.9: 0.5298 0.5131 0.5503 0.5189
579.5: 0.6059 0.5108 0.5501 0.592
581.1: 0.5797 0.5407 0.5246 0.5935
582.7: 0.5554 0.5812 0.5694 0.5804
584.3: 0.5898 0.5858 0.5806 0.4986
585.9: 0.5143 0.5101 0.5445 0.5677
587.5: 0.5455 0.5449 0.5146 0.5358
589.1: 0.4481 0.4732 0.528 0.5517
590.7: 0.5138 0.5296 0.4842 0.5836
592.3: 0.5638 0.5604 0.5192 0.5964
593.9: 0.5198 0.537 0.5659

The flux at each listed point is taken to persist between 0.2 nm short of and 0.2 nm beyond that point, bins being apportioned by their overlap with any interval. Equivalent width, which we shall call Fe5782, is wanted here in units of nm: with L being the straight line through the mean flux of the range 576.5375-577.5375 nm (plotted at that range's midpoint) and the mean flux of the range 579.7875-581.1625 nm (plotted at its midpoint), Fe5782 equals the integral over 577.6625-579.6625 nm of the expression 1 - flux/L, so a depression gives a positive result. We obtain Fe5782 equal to 0.12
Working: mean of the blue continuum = 0.595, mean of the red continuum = 0.559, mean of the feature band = 0.544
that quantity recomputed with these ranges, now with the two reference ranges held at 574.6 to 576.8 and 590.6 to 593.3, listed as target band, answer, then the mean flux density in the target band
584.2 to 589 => 0.03 nm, 0.541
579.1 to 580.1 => 0.01 nm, 0.55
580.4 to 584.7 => -0.16 nm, 0.571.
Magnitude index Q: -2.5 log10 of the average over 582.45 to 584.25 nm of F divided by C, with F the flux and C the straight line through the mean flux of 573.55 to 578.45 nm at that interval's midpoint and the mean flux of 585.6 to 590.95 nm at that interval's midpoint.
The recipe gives -0.068 mag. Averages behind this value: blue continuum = 0.564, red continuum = 0.522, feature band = 0.574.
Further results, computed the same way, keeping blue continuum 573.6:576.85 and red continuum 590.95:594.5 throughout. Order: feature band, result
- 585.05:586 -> 0.05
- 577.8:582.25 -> 0.02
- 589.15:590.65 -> 0.08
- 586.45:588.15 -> 0.00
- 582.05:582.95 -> -0.03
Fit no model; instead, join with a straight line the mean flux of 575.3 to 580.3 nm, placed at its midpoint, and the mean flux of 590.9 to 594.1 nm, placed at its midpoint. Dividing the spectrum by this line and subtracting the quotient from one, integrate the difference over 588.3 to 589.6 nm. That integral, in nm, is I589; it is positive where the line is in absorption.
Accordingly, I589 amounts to 0.135 nm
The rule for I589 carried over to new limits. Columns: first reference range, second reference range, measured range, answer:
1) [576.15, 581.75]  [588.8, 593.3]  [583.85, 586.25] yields -0.05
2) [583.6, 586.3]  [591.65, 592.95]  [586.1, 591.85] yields 0.39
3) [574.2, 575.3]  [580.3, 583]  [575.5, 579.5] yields -0.04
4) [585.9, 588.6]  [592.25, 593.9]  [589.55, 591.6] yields 0.10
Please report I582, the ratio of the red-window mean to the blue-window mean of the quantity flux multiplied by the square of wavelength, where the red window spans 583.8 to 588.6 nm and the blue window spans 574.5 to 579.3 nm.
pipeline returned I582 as 1.01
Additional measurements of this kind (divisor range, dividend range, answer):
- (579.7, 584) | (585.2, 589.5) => 0.95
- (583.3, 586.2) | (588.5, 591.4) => 0.93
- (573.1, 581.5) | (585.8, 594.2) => 0.99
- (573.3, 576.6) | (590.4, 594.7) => 1.03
